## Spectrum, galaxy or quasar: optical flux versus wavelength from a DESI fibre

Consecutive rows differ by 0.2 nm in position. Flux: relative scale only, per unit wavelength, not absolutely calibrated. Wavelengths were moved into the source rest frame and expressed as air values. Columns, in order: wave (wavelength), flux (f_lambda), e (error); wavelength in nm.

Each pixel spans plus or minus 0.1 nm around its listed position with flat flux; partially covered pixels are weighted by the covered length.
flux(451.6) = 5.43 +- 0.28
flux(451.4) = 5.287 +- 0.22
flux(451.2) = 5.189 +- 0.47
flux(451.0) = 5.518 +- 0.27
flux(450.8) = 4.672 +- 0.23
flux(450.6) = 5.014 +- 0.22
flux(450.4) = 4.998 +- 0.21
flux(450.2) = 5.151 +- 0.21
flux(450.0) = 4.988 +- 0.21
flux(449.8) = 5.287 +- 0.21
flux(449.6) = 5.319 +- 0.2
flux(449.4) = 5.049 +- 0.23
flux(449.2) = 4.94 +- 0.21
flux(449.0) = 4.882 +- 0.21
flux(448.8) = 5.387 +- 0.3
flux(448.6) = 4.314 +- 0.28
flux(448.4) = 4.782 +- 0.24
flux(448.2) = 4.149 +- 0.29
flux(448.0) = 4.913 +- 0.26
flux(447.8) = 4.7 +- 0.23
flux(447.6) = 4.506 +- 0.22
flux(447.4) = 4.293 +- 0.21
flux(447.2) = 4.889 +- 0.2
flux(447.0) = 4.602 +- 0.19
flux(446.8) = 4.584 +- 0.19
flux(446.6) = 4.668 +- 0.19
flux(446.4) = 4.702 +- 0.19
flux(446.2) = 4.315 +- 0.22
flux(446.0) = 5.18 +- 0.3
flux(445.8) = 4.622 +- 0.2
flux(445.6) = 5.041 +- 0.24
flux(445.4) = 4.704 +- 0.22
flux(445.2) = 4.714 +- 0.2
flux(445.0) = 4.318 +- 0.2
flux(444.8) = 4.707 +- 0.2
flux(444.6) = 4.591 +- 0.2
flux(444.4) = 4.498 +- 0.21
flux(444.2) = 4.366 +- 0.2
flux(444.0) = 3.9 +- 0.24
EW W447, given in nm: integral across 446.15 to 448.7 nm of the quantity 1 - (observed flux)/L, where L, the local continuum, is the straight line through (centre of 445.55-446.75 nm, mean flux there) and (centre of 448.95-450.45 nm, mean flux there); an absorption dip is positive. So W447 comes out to 0.149 nm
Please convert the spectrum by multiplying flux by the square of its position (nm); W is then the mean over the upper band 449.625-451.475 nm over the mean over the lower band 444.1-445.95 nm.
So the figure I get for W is 1.13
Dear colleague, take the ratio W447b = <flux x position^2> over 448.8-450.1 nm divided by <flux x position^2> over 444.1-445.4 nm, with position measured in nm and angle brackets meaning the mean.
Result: 1.15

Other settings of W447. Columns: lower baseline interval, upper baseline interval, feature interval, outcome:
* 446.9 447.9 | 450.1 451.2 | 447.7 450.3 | -0.04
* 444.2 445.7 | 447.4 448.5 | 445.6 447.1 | -0.03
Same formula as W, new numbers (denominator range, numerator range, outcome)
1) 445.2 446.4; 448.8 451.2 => 1.09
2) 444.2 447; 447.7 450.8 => 1.07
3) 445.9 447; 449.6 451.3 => 1.11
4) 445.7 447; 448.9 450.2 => 1.10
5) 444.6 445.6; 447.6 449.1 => 1.03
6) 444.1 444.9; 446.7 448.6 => 1.02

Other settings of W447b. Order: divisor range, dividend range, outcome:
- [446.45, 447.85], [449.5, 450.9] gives 1.11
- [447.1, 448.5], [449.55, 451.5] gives 1.13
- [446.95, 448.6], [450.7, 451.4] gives 1.14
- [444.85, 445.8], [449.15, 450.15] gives 1.12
